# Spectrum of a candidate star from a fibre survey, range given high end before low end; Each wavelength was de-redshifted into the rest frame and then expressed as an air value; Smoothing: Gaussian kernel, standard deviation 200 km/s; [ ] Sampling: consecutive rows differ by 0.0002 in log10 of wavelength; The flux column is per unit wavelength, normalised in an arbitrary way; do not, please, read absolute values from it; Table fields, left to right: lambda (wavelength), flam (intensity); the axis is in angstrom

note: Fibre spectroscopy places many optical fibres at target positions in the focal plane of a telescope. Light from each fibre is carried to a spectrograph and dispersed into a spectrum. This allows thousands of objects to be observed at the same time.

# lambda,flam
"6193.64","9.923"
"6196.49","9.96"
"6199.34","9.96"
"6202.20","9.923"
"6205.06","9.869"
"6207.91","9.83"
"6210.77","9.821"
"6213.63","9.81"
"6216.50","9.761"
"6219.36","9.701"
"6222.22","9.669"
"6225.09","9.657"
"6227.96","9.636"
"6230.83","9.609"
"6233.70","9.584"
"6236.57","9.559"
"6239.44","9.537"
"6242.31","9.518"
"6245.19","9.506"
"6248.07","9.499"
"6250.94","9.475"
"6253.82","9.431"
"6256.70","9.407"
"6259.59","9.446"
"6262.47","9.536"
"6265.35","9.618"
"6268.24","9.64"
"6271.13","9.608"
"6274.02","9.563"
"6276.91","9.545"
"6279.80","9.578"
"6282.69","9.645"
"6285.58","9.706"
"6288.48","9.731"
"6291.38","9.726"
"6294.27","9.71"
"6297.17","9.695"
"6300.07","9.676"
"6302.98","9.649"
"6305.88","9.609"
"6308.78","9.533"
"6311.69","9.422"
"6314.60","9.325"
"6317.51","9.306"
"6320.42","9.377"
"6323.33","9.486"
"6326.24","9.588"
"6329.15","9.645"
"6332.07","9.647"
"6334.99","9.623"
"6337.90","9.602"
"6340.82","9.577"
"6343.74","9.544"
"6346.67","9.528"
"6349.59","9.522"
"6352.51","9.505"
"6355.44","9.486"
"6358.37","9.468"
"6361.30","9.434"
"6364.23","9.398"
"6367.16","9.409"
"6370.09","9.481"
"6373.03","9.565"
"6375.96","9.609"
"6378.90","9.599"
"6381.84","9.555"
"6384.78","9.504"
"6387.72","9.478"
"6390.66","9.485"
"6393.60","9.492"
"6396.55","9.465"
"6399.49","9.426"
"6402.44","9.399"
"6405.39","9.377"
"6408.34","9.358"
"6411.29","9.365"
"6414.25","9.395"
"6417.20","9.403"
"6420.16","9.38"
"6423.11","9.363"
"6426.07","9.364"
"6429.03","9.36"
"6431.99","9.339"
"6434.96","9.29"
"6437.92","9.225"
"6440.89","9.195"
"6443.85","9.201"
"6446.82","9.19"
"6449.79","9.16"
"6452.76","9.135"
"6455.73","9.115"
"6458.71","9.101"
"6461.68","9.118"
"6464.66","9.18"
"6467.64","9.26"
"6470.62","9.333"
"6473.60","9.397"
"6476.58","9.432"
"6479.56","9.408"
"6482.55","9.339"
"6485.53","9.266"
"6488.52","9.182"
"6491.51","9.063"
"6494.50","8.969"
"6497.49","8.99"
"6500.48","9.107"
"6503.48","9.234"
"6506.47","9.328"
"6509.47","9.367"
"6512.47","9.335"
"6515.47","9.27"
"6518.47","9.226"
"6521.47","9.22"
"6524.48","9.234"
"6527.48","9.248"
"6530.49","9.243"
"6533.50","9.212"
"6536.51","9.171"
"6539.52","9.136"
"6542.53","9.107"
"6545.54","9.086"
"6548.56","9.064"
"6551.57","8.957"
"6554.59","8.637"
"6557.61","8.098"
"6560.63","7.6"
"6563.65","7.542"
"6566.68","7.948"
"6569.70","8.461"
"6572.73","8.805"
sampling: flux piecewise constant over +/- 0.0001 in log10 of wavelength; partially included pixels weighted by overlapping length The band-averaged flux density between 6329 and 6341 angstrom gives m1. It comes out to 9.62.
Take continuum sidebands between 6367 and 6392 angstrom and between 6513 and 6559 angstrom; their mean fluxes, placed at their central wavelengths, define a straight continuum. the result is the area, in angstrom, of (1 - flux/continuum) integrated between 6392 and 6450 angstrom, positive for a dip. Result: 0.40 angstrom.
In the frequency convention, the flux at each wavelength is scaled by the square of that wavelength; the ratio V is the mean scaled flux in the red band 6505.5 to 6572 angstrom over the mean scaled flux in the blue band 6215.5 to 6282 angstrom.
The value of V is 1.02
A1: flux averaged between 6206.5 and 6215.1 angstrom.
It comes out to 9.81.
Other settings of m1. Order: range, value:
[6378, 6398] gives 9.51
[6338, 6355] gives 9.54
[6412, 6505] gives 9.24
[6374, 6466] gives 9.34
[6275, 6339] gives 9.58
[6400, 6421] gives 9.38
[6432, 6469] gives 9.19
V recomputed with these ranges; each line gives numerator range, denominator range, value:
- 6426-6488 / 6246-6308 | 1.02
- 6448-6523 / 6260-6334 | 1.02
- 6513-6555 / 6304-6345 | 1.03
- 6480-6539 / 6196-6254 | 1.04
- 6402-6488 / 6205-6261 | 1.03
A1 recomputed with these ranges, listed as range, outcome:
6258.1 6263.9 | 9.48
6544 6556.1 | 8.94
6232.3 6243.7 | 9.56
